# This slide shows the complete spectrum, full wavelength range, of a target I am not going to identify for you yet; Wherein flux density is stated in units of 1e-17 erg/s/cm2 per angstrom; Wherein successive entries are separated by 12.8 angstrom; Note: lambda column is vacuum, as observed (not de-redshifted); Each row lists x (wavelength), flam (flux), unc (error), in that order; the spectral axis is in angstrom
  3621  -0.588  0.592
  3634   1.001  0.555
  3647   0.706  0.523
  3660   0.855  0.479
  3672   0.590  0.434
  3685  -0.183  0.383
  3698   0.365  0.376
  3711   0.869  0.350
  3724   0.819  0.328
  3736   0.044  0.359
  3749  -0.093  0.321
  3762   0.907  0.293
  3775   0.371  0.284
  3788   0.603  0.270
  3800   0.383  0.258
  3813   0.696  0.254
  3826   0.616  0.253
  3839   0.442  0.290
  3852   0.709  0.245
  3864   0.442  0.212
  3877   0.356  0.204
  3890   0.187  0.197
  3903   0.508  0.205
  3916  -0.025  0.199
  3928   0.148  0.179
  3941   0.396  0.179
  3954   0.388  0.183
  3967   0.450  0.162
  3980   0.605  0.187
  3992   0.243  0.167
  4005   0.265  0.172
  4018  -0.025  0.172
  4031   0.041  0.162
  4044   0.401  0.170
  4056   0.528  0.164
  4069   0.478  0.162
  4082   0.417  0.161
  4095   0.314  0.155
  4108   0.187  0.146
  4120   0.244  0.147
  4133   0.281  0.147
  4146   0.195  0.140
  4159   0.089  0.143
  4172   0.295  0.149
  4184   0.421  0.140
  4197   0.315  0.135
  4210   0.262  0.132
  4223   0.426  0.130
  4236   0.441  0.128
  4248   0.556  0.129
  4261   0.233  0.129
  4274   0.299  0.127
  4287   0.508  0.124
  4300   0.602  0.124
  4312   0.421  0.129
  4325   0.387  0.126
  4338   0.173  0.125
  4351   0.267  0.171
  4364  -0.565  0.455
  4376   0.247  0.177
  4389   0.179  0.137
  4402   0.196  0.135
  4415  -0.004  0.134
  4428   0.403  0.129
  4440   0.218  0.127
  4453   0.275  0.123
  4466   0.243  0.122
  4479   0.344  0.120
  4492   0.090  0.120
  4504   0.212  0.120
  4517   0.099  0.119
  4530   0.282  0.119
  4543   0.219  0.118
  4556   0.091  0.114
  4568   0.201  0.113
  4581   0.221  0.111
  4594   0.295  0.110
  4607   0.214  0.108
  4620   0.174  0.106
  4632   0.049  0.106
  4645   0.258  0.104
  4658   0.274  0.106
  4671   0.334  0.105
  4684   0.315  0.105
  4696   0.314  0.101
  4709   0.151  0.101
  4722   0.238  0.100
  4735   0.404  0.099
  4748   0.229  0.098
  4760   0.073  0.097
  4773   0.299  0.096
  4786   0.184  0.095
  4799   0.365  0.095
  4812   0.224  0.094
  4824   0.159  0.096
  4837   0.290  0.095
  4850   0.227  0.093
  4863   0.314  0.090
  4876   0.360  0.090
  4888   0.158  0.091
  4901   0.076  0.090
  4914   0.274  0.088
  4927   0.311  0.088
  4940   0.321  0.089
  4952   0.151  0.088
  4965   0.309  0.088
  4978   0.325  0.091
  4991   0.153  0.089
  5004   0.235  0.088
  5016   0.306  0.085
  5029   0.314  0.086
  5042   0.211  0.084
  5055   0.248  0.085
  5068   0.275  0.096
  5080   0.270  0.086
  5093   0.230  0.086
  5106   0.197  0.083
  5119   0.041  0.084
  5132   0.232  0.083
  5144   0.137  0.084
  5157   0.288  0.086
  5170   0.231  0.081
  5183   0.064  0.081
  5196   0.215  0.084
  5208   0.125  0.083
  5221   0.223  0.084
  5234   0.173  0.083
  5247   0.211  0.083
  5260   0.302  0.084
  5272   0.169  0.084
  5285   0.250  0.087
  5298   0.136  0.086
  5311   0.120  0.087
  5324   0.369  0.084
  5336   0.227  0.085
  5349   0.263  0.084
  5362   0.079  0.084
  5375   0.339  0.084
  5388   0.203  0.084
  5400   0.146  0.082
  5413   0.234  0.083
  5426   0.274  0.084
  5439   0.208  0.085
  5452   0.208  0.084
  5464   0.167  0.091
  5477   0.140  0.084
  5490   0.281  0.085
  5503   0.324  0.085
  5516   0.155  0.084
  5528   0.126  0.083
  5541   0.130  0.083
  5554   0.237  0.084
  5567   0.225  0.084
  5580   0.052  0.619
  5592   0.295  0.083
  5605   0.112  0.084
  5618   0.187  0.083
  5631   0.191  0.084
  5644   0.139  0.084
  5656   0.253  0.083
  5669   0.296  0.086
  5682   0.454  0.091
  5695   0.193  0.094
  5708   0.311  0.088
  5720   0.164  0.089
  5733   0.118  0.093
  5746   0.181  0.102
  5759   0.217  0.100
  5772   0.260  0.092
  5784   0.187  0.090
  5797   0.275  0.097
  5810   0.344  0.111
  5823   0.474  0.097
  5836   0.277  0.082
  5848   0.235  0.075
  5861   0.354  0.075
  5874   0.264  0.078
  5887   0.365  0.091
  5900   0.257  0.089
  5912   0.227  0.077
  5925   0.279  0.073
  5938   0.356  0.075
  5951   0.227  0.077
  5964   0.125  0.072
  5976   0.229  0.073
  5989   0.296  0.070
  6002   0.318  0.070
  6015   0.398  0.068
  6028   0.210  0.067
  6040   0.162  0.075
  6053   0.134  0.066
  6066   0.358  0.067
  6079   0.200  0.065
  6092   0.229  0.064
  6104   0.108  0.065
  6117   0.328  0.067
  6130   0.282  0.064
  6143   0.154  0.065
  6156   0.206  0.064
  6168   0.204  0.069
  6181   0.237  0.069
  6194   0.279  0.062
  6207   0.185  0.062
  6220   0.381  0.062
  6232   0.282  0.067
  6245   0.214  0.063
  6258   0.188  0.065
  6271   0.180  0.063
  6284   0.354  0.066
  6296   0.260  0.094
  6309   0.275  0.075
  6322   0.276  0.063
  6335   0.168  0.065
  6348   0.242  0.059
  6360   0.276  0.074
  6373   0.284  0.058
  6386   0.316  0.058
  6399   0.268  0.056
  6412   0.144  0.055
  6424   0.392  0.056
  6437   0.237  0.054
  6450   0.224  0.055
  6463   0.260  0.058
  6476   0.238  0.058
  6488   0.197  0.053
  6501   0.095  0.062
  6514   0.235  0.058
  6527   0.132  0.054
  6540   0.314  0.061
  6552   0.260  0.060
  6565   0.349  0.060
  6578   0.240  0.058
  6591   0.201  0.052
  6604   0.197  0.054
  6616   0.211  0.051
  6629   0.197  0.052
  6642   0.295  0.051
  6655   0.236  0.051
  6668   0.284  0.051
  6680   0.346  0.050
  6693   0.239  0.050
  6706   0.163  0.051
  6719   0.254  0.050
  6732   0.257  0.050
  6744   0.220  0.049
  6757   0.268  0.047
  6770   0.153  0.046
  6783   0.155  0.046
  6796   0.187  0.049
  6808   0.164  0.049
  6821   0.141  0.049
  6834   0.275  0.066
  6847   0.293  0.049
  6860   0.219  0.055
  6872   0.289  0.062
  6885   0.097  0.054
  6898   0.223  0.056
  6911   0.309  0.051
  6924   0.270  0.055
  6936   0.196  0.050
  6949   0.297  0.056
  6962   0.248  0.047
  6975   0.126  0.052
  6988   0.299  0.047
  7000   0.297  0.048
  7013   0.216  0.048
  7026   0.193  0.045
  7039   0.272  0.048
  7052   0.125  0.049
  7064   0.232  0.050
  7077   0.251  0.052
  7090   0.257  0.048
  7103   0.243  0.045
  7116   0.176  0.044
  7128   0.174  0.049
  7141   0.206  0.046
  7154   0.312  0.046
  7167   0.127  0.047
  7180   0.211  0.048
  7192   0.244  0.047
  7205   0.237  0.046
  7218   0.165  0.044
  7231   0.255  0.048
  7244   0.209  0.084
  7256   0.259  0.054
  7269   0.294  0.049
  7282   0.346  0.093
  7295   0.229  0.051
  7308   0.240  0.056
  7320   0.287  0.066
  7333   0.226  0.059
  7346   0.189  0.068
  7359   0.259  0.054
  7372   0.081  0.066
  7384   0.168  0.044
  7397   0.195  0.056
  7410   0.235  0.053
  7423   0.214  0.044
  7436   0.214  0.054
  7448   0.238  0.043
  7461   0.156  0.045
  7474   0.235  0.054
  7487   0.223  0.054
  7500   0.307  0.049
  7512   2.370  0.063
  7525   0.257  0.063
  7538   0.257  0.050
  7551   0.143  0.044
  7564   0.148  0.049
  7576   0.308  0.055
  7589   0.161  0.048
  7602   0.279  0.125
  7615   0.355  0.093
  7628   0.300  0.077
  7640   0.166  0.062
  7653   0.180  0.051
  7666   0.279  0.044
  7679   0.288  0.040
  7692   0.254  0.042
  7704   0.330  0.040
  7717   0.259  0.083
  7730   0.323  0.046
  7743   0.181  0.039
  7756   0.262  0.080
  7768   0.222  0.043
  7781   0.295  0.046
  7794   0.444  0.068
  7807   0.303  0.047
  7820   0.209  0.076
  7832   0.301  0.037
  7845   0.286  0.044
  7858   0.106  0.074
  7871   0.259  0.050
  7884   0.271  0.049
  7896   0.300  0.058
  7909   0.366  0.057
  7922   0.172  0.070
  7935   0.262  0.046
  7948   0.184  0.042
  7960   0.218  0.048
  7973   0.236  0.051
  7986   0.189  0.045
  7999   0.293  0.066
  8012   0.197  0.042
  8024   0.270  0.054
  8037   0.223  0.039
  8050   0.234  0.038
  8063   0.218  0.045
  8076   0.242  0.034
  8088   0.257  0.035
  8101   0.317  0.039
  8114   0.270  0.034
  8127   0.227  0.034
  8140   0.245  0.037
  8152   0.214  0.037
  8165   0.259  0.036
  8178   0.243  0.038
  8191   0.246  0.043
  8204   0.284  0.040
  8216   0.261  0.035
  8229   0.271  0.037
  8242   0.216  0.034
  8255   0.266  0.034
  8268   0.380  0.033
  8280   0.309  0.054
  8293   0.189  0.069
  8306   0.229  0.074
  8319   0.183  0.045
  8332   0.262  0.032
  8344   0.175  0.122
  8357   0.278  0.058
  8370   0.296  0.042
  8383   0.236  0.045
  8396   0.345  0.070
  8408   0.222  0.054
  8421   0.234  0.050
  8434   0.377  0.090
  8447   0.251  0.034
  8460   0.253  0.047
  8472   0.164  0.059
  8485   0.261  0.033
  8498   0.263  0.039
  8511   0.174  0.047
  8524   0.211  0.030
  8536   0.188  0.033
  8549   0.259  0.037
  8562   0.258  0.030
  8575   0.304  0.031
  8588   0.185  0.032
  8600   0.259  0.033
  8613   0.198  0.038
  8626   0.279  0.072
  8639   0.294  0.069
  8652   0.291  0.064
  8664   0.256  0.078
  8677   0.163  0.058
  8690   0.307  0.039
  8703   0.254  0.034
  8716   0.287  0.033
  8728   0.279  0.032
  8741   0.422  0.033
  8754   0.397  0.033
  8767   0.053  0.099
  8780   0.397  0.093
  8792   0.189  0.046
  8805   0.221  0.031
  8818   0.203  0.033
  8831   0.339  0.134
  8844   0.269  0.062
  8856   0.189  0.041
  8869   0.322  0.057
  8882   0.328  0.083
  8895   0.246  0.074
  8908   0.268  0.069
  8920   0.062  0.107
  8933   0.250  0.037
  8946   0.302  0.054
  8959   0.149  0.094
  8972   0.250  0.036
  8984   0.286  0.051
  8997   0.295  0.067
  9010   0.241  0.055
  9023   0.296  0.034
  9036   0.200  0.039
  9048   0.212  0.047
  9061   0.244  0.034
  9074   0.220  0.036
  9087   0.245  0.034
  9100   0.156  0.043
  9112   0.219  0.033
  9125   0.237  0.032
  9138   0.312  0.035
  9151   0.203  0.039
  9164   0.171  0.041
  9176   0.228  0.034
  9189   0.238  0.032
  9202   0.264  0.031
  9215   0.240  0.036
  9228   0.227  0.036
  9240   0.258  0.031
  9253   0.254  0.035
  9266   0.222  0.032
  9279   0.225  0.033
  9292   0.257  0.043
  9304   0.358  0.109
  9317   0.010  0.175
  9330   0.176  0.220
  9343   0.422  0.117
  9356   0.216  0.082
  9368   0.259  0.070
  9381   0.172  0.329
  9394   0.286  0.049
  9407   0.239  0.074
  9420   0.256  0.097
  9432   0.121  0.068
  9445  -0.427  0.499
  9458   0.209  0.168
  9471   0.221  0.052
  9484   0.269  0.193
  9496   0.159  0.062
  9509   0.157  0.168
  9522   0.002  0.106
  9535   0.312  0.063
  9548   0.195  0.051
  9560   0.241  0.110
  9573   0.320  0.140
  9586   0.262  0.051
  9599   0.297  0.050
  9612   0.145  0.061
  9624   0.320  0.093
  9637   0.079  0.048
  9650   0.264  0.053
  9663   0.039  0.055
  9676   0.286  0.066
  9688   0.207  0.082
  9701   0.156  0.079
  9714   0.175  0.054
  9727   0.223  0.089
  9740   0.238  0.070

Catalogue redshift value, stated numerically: 1.015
